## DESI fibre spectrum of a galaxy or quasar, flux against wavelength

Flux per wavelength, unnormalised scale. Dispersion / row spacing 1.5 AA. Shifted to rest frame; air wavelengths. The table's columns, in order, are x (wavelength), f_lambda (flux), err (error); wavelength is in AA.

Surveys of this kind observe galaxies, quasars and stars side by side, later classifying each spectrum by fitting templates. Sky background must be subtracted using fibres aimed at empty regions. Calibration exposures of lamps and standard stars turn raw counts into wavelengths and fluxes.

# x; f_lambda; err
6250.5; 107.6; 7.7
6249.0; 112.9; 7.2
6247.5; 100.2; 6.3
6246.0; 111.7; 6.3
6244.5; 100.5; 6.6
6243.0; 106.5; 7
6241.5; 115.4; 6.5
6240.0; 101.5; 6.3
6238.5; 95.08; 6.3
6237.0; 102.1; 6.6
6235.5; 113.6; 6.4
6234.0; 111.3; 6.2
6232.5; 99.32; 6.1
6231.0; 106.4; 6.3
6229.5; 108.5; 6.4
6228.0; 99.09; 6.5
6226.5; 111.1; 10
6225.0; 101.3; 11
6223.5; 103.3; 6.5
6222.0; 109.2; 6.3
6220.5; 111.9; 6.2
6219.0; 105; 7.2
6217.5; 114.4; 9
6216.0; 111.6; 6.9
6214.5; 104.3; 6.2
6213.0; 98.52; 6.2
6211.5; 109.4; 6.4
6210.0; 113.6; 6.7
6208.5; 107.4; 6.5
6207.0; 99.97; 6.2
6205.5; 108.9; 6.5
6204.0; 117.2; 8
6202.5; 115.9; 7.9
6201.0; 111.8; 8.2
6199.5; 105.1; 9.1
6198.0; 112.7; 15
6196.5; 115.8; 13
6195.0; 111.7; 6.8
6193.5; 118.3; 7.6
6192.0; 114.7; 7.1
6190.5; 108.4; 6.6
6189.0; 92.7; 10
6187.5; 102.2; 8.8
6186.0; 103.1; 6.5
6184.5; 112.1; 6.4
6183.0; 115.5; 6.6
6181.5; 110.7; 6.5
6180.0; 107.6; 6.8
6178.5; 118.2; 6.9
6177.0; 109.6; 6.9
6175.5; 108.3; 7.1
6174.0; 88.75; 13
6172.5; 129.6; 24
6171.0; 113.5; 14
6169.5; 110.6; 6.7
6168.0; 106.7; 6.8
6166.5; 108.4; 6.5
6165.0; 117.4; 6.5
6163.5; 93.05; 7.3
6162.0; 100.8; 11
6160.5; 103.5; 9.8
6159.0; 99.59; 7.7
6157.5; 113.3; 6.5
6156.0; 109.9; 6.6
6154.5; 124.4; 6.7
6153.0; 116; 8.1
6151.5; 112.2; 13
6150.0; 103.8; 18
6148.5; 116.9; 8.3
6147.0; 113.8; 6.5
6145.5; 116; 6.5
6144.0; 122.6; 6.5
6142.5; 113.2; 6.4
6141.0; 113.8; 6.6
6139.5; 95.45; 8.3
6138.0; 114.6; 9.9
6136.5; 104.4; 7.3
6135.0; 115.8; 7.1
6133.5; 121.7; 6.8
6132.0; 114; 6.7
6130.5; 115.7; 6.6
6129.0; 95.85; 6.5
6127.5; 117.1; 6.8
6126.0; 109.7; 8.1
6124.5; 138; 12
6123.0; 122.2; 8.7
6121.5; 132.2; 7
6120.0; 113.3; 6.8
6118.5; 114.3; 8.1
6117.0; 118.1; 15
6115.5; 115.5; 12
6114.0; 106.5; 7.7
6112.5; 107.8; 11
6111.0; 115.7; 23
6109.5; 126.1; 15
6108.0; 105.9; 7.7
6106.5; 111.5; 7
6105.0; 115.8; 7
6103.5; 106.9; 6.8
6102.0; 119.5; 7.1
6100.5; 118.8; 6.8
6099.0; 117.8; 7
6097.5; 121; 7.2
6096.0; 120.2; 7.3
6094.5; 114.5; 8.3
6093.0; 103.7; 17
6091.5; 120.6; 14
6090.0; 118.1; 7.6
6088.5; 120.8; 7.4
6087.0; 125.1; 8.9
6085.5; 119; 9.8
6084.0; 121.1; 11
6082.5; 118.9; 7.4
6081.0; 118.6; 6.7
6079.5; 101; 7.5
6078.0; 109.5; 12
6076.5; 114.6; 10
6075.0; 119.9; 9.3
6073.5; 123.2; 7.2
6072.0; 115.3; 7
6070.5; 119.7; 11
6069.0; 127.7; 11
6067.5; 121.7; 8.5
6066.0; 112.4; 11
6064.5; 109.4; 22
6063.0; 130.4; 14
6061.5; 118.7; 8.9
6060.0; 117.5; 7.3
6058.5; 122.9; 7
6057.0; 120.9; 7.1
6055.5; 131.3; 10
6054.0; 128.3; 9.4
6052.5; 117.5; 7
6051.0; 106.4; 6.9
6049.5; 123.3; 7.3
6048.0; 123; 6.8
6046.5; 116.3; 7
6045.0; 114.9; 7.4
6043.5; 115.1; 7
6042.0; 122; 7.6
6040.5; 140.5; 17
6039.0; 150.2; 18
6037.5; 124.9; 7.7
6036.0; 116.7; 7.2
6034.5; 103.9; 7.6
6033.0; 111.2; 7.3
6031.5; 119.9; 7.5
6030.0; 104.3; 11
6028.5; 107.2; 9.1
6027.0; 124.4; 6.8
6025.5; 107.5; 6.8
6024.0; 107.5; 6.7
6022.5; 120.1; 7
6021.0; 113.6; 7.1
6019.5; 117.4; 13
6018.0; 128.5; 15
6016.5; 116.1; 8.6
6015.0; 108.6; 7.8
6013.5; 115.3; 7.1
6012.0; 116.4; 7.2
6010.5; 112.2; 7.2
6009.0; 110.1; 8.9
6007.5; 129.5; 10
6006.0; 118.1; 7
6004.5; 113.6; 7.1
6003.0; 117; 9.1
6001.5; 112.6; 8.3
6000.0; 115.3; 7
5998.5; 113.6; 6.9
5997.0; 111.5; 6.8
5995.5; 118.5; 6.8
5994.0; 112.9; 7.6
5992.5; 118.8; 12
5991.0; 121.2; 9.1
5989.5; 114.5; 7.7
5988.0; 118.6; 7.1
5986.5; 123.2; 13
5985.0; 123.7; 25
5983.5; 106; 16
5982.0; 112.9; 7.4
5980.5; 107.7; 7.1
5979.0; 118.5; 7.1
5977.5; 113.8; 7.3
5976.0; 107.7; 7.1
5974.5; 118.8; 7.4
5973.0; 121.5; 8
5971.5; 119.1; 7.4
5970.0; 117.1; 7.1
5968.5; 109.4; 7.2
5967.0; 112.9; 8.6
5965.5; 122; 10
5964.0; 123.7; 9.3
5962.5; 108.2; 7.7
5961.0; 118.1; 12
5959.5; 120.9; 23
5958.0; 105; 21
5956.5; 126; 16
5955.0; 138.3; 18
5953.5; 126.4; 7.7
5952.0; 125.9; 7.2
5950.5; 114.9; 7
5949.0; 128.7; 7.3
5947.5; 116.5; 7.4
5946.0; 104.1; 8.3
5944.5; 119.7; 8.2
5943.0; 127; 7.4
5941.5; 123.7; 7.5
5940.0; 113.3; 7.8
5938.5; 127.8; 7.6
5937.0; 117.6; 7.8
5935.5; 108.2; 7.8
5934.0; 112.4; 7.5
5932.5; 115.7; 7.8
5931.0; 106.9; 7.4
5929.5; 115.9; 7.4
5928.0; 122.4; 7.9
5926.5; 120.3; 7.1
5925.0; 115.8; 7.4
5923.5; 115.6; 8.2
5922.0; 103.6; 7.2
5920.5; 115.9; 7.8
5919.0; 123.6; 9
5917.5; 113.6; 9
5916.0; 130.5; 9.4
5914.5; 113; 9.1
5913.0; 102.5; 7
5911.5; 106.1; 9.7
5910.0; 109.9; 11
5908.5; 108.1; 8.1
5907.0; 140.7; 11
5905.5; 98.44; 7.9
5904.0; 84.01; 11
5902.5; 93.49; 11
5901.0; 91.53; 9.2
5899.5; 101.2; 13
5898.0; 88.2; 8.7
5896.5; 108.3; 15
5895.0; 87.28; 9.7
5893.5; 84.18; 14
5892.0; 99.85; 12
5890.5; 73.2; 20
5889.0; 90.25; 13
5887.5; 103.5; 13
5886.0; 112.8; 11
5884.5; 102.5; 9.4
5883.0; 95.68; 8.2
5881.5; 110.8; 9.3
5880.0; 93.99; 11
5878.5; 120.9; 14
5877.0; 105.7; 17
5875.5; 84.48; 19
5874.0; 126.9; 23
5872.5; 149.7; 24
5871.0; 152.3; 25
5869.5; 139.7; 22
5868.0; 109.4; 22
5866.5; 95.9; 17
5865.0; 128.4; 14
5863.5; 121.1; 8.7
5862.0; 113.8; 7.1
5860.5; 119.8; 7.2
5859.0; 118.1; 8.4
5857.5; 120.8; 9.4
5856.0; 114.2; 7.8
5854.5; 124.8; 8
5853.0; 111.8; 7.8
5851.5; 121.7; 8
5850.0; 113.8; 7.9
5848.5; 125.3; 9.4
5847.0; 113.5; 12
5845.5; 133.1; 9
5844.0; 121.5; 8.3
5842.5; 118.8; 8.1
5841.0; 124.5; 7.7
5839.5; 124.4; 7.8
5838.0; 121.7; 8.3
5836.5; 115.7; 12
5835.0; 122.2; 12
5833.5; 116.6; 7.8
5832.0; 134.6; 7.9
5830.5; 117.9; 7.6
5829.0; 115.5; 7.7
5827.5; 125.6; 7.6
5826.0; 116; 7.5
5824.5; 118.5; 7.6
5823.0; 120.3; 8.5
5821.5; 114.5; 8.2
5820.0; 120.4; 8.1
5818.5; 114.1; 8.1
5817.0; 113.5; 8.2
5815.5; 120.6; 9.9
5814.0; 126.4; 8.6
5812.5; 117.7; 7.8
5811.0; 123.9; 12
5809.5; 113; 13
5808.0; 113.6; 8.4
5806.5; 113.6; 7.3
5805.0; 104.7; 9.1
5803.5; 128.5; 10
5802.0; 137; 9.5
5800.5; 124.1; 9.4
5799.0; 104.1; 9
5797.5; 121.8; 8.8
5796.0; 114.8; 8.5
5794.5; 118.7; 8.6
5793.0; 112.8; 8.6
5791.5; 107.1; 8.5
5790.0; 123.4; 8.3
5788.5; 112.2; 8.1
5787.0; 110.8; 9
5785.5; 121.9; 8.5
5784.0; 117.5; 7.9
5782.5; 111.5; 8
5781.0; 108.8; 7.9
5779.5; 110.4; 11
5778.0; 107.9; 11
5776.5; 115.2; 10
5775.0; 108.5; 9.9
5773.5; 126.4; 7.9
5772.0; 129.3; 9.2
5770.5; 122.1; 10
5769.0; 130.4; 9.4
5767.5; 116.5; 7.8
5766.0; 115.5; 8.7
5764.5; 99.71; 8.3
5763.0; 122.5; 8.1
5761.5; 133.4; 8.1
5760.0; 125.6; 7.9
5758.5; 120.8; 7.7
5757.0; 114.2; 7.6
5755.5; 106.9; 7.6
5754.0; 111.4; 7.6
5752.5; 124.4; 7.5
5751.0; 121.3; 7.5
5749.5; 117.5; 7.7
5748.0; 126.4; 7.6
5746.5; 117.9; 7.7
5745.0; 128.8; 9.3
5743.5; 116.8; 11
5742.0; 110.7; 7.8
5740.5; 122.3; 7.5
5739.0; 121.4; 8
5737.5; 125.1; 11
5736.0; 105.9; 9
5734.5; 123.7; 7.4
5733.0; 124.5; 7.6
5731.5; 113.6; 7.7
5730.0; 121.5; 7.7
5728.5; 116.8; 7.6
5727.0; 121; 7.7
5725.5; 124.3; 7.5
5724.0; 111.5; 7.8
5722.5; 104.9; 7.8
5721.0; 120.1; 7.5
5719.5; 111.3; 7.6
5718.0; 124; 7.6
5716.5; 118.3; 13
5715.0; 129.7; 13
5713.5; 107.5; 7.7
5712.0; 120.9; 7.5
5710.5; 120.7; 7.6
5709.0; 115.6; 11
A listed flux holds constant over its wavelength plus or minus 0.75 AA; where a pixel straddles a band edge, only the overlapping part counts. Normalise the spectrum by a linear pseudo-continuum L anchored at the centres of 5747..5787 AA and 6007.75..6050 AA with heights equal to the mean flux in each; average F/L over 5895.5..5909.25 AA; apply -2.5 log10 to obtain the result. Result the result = 0.163 mag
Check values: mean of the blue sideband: 118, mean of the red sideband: 118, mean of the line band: 101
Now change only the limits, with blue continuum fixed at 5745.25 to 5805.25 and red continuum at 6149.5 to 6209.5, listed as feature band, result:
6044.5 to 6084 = -0.06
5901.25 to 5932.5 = 0.03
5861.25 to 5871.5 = -0.06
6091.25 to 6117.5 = -0.03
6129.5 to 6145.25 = -0.02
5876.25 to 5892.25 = 0.15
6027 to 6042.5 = -0.07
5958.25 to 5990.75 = -0.02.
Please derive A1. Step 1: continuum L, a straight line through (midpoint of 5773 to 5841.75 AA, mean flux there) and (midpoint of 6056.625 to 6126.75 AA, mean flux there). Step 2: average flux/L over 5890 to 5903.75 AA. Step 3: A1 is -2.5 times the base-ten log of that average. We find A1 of 0.267 mag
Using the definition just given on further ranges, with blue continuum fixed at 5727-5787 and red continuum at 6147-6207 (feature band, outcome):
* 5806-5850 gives -0.03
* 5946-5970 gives -0.05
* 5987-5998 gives -0.03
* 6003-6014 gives -0.03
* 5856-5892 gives 0.03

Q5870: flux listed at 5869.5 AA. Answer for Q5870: 139.7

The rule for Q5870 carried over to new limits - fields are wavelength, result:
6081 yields 118.6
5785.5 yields 121.9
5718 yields 124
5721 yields 120.1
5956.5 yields 126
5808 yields 113.6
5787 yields 110.8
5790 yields 123.4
